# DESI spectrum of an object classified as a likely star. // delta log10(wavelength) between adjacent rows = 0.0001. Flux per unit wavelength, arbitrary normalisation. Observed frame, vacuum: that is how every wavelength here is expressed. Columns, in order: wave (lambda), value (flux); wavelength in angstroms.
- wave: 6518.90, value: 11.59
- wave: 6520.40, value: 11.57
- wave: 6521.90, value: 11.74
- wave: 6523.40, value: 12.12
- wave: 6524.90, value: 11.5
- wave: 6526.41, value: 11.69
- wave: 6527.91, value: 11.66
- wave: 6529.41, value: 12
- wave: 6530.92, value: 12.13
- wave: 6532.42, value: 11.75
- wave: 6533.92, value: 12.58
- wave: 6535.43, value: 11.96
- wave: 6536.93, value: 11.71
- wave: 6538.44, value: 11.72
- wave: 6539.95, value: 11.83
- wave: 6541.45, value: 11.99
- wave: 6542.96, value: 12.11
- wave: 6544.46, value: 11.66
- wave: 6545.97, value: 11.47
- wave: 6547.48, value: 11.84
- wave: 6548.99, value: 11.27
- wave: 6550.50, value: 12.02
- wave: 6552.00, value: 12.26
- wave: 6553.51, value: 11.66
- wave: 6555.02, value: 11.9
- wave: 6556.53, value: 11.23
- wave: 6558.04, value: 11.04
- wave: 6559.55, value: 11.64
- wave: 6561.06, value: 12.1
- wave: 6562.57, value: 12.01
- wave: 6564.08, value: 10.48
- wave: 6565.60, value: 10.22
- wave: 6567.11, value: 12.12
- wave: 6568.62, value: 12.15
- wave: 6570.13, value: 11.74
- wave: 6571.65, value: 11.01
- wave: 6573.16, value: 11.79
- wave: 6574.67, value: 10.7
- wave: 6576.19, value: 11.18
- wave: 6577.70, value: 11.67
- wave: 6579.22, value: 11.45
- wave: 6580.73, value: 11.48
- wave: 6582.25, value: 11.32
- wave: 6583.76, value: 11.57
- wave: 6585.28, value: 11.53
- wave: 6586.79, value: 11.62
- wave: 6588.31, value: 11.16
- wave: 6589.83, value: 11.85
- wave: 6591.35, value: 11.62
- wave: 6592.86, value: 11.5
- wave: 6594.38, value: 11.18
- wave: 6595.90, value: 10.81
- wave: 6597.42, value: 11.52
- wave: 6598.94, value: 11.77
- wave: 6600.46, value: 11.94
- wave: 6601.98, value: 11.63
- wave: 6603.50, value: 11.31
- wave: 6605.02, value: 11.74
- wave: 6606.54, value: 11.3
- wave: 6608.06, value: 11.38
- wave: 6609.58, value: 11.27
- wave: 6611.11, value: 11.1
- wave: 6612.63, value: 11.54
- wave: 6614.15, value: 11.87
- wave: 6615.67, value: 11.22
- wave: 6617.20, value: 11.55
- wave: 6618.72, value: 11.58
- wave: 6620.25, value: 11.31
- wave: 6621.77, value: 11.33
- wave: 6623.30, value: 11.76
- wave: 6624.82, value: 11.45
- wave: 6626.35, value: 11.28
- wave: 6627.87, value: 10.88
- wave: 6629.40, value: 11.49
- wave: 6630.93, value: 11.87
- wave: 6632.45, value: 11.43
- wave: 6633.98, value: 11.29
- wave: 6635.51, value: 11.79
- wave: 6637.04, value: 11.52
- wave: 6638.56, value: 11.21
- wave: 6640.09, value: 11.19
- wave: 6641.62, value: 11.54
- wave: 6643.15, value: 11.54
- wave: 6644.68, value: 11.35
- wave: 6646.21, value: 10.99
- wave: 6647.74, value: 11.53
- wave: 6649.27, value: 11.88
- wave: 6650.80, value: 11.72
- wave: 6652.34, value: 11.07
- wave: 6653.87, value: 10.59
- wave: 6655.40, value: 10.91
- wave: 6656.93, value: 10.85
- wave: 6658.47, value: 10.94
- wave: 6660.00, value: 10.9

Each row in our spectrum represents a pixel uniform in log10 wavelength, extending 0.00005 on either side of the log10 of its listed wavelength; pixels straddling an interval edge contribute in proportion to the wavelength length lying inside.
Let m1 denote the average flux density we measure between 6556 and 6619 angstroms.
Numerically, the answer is 11.4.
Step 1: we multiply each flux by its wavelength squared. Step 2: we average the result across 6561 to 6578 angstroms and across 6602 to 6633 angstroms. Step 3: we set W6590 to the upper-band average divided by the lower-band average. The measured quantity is 1.02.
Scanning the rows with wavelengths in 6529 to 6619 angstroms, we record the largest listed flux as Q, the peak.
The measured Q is 12.58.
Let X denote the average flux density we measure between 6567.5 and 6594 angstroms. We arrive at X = 11.5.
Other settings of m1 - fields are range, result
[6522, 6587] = 11.6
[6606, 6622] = 11.4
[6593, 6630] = 11.4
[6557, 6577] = 11.4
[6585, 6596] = 11.4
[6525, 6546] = 11.9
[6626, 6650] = 11.4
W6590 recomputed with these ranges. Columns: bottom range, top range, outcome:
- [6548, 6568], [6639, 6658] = 1.00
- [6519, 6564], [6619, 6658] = 0.99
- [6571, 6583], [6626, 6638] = 1.03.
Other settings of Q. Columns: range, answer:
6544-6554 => 12.26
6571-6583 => 11.79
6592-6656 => 11.94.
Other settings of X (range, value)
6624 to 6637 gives 11.4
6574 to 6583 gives 11.3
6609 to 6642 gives 11.4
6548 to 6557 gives 11.7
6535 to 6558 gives 11.8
